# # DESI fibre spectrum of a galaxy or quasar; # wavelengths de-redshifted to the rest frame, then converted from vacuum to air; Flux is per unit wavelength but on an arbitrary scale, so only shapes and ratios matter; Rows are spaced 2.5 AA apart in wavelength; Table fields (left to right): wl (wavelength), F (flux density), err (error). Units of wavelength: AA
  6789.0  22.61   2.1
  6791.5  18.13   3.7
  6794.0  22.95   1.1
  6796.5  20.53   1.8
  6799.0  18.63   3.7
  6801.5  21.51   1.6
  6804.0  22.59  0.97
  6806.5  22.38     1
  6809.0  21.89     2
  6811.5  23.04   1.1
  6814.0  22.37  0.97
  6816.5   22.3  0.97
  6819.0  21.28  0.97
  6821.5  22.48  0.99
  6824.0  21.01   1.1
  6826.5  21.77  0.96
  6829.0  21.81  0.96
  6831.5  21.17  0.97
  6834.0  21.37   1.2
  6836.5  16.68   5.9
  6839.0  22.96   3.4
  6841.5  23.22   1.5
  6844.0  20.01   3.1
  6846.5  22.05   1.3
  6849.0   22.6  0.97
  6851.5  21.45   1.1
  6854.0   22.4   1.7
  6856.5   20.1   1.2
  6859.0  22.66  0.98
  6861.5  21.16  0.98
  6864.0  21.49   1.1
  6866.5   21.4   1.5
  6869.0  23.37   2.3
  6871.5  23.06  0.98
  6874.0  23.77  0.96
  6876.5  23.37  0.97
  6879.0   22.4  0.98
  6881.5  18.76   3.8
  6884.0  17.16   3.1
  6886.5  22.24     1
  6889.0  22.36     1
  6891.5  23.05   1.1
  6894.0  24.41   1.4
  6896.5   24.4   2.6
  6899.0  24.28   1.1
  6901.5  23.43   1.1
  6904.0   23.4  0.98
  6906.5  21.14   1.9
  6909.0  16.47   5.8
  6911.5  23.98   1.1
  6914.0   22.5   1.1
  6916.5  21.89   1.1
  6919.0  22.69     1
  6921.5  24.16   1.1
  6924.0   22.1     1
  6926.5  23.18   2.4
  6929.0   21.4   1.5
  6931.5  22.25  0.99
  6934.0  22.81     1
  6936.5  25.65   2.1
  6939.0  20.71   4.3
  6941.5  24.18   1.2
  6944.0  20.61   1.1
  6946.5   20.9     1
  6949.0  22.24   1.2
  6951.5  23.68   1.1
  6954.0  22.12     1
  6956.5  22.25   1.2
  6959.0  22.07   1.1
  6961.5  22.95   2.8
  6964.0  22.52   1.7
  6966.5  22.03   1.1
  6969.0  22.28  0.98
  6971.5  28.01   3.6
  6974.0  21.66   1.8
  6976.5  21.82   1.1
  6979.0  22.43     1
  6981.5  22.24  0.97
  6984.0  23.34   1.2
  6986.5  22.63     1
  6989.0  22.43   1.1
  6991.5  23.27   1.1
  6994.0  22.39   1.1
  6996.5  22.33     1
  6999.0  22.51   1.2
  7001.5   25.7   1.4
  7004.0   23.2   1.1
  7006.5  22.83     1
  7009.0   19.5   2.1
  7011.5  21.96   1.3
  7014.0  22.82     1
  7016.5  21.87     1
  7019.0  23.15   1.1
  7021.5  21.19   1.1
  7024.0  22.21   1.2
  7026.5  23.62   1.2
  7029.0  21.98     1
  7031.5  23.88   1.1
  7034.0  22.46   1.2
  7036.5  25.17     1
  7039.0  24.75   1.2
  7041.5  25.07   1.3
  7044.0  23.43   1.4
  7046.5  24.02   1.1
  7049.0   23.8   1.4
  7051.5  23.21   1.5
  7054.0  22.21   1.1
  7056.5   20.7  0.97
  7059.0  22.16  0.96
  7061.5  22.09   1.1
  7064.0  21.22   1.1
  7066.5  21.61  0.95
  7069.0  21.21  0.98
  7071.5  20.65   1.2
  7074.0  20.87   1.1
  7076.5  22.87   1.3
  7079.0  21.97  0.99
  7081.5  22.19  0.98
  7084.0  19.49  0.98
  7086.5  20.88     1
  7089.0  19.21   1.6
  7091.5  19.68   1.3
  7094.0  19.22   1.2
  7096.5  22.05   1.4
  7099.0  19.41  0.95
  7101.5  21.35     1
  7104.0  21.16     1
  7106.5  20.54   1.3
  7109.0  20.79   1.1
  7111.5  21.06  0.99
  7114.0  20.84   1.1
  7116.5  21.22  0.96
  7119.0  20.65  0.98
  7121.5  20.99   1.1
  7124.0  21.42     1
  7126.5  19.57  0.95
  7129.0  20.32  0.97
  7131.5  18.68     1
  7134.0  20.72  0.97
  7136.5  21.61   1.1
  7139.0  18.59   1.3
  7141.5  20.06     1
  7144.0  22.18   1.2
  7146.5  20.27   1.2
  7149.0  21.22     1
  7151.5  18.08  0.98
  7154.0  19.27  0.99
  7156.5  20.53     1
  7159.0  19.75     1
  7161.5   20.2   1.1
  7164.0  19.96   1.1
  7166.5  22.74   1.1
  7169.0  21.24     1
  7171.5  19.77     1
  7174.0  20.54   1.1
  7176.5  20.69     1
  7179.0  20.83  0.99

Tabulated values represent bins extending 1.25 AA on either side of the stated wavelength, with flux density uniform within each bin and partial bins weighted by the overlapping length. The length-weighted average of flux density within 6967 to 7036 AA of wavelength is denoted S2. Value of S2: 22.7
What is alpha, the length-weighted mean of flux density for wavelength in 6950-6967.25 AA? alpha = 22.5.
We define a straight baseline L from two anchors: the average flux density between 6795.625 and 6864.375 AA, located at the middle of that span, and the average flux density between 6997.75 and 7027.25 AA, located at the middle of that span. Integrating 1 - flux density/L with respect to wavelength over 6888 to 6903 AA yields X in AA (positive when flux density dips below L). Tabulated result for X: -1.2 AA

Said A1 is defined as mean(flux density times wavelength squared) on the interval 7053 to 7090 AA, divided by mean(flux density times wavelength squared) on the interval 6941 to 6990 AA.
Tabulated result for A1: 0.97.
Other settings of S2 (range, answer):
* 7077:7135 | 20.6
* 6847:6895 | 21.9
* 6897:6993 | 22.6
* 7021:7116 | 21.8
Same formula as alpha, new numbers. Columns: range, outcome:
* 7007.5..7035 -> 22.2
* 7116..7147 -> 20.5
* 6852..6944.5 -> 22.3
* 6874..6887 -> 21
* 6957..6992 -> 22.8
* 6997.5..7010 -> 22.8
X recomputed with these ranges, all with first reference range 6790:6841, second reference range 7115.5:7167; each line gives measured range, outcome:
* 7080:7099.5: 0.2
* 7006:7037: -2.6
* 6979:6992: -1.2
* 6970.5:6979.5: -1.1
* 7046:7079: -2.3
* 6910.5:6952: -3.2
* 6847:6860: -0.4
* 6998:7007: -1.2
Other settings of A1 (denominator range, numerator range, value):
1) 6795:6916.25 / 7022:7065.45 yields 1.11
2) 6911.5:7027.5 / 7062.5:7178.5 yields 0.95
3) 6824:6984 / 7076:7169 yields 0.98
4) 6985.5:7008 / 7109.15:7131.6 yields 0.93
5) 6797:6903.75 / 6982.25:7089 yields 1.08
